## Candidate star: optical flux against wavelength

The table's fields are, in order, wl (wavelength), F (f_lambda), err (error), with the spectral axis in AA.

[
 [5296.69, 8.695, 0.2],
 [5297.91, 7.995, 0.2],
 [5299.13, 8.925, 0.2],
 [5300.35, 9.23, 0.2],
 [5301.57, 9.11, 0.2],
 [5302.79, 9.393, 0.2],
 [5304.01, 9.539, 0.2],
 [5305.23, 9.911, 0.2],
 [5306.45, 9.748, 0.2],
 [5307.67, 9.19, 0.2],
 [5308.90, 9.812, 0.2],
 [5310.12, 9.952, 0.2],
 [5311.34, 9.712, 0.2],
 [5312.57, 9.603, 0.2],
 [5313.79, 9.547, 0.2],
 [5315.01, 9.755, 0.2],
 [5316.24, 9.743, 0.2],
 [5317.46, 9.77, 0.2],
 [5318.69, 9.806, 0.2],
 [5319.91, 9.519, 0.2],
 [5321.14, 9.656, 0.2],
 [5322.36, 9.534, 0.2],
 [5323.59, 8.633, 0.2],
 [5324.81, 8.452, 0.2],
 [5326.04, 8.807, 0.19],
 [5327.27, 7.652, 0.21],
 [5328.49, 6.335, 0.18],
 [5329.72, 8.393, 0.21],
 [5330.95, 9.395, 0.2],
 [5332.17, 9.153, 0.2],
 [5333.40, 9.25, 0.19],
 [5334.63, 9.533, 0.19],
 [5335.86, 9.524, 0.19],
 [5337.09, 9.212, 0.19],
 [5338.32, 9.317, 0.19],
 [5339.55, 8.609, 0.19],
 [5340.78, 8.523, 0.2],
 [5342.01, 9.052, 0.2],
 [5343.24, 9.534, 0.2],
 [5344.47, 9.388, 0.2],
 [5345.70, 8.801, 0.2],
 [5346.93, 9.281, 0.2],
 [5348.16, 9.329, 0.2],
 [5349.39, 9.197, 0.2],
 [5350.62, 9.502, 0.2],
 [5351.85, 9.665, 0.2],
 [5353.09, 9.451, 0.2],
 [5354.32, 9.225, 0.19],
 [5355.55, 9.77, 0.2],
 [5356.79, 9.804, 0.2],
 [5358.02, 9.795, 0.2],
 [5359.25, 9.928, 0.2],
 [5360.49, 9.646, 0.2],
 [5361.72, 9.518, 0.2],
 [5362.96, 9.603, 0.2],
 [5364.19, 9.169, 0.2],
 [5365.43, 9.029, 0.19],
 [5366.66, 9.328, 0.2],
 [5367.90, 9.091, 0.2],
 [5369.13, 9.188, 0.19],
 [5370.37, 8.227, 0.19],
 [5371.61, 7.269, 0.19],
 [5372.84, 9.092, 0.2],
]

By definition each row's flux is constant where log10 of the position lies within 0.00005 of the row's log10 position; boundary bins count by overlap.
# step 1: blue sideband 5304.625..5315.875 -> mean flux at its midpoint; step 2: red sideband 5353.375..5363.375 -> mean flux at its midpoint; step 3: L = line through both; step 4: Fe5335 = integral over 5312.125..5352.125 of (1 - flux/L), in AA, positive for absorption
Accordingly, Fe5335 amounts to 2.3 AA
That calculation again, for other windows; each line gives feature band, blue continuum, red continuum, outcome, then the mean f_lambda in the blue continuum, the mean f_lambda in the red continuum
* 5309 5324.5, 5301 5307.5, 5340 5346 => -0.3 AA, 9.53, 9.06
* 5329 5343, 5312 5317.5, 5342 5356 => 0.6 AA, 9.68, 9.36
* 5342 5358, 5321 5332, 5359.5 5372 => -1.0 AA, 8.52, 9.06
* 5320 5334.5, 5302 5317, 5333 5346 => 1.0 AA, 9.66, 9.16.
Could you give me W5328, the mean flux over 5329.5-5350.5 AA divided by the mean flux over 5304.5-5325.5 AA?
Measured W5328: 1.0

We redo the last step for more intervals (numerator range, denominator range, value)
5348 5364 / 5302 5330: 1.03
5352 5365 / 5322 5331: 1.15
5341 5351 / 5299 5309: 0.98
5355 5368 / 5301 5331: 1.03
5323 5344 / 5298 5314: 0.93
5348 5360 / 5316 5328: 1.05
